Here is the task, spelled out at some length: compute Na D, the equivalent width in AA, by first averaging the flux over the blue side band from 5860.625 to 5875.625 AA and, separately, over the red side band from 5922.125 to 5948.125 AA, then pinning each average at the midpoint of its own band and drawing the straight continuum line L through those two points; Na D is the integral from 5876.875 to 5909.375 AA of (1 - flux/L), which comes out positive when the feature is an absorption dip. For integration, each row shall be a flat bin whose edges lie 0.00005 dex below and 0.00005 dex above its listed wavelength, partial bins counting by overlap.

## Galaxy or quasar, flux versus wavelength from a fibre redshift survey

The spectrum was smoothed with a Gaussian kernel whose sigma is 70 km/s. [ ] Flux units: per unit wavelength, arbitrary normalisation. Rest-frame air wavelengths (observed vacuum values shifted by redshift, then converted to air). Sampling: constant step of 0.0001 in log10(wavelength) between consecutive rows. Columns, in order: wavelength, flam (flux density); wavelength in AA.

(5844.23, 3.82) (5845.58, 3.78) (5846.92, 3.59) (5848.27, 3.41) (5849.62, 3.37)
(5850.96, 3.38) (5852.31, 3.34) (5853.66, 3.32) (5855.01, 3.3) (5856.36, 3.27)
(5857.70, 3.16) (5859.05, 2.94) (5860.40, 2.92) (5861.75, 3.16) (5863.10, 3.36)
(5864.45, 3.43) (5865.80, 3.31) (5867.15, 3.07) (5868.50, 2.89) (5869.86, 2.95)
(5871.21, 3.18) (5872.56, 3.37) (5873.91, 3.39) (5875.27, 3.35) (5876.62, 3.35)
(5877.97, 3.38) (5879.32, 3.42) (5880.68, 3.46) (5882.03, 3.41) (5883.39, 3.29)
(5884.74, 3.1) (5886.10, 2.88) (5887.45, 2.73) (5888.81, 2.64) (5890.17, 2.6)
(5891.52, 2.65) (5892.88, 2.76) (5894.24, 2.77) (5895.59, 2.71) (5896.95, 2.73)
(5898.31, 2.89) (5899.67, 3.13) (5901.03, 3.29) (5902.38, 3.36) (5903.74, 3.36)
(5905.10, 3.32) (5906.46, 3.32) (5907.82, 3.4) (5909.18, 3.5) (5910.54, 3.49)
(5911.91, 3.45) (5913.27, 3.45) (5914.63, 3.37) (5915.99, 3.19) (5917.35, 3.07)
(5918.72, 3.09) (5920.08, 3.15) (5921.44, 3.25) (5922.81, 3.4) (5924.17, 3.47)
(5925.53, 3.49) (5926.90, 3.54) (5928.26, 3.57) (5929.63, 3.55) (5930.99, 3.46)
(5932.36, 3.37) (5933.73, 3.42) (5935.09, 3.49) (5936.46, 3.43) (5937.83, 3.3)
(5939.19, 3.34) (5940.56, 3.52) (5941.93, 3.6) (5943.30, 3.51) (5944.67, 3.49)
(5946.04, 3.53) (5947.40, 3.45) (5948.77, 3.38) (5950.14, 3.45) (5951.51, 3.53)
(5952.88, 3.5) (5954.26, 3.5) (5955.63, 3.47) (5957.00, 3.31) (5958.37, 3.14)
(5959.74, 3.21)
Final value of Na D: 2.19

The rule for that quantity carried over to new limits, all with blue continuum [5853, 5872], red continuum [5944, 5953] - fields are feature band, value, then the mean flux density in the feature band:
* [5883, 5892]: 1.2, 2.83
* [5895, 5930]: 0.6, 3.29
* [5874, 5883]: -0.5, 3.39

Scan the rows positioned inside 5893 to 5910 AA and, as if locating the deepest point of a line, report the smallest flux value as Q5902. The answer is 2.71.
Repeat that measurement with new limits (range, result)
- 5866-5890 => 2.64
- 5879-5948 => 2.6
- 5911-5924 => 3.07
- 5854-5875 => 2.89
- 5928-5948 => 3.3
